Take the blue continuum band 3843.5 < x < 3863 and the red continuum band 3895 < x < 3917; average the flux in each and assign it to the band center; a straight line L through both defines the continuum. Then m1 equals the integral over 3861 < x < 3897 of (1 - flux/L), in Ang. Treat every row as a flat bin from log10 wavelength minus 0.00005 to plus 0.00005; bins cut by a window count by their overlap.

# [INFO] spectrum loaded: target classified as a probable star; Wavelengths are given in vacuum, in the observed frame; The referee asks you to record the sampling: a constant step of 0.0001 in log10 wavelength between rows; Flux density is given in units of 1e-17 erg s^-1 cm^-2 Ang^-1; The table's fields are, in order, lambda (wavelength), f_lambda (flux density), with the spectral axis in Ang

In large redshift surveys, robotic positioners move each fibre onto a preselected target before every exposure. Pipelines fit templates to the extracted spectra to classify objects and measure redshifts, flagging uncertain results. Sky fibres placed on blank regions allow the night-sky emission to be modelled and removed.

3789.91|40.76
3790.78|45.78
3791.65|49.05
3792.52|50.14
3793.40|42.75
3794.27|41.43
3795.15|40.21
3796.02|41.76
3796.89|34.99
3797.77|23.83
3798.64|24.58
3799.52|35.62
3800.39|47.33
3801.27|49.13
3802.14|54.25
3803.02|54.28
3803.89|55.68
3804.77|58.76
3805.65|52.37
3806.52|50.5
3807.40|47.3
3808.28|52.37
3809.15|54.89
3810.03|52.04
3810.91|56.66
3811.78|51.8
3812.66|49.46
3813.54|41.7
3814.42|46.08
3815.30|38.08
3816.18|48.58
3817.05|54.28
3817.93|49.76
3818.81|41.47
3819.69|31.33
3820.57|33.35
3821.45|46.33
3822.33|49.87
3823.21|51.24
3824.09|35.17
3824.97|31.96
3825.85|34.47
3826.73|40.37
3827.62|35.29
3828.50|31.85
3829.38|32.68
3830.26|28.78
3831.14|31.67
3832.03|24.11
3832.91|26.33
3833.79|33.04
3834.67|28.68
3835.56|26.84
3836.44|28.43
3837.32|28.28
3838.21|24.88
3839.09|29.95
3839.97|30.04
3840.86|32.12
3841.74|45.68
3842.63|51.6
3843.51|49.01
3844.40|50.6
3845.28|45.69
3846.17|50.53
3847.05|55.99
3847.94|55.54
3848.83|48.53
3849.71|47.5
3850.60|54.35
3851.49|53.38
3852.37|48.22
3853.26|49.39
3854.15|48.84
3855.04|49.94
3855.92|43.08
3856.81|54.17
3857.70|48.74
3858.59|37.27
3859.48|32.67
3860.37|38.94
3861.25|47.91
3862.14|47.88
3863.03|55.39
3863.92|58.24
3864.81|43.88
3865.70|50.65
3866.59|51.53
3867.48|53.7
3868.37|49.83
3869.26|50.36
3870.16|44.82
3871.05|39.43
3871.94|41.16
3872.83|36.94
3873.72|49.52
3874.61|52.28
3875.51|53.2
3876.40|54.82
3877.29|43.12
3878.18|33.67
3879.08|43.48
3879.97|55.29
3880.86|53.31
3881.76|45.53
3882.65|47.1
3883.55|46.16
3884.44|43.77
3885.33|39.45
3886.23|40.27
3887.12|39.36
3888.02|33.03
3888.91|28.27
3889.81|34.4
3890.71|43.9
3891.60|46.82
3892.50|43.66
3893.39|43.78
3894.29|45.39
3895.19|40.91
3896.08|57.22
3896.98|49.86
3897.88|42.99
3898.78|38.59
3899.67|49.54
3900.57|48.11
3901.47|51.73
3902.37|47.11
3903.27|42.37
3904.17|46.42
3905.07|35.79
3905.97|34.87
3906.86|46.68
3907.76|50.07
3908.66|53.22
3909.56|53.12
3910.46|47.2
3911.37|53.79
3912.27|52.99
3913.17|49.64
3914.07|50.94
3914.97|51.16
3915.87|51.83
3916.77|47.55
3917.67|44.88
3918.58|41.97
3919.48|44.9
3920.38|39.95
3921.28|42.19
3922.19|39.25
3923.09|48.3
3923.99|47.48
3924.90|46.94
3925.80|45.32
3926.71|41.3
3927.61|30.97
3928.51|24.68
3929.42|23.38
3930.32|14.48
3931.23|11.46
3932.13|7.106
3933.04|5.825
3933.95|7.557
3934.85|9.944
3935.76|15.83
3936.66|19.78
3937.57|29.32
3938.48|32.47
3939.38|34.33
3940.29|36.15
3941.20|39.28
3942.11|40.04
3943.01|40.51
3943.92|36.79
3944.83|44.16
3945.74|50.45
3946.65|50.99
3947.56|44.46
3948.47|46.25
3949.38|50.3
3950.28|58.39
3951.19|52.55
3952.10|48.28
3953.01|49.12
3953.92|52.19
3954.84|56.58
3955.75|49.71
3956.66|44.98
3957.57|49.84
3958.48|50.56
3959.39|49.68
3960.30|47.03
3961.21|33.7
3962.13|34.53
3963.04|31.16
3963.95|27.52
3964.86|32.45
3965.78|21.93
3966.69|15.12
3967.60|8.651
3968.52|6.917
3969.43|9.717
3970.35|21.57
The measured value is 1.7 Ang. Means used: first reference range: 48.2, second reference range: 47.8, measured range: 45.8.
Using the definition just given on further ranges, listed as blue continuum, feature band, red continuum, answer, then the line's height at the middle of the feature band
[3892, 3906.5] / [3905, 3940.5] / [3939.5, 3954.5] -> 6.9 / 45.5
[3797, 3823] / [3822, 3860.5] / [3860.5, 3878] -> 5.8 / 47.4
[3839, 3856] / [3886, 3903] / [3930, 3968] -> -0.7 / 41.9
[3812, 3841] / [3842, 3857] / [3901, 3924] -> -4.3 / 39.2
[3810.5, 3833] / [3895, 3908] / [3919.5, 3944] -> -4.9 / 33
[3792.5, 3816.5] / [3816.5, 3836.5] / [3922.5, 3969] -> 3.8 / 44.5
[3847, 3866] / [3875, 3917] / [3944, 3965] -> 1.5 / 47.4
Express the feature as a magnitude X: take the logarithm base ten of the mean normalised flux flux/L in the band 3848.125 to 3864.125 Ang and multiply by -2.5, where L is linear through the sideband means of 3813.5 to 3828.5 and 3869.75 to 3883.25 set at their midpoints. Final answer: -0.08 mag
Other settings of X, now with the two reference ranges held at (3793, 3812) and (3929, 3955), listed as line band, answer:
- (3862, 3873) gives -0.18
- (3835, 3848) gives 0.08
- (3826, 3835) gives 0.37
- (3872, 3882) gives -0.18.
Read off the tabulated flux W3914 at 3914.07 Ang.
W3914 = 50.94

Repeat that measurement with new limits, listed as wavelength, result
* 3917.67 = 44.88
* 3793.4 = 42.75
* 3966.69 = 15.12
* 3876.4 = 54.82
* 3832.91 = 26.33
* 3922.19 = 39.25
